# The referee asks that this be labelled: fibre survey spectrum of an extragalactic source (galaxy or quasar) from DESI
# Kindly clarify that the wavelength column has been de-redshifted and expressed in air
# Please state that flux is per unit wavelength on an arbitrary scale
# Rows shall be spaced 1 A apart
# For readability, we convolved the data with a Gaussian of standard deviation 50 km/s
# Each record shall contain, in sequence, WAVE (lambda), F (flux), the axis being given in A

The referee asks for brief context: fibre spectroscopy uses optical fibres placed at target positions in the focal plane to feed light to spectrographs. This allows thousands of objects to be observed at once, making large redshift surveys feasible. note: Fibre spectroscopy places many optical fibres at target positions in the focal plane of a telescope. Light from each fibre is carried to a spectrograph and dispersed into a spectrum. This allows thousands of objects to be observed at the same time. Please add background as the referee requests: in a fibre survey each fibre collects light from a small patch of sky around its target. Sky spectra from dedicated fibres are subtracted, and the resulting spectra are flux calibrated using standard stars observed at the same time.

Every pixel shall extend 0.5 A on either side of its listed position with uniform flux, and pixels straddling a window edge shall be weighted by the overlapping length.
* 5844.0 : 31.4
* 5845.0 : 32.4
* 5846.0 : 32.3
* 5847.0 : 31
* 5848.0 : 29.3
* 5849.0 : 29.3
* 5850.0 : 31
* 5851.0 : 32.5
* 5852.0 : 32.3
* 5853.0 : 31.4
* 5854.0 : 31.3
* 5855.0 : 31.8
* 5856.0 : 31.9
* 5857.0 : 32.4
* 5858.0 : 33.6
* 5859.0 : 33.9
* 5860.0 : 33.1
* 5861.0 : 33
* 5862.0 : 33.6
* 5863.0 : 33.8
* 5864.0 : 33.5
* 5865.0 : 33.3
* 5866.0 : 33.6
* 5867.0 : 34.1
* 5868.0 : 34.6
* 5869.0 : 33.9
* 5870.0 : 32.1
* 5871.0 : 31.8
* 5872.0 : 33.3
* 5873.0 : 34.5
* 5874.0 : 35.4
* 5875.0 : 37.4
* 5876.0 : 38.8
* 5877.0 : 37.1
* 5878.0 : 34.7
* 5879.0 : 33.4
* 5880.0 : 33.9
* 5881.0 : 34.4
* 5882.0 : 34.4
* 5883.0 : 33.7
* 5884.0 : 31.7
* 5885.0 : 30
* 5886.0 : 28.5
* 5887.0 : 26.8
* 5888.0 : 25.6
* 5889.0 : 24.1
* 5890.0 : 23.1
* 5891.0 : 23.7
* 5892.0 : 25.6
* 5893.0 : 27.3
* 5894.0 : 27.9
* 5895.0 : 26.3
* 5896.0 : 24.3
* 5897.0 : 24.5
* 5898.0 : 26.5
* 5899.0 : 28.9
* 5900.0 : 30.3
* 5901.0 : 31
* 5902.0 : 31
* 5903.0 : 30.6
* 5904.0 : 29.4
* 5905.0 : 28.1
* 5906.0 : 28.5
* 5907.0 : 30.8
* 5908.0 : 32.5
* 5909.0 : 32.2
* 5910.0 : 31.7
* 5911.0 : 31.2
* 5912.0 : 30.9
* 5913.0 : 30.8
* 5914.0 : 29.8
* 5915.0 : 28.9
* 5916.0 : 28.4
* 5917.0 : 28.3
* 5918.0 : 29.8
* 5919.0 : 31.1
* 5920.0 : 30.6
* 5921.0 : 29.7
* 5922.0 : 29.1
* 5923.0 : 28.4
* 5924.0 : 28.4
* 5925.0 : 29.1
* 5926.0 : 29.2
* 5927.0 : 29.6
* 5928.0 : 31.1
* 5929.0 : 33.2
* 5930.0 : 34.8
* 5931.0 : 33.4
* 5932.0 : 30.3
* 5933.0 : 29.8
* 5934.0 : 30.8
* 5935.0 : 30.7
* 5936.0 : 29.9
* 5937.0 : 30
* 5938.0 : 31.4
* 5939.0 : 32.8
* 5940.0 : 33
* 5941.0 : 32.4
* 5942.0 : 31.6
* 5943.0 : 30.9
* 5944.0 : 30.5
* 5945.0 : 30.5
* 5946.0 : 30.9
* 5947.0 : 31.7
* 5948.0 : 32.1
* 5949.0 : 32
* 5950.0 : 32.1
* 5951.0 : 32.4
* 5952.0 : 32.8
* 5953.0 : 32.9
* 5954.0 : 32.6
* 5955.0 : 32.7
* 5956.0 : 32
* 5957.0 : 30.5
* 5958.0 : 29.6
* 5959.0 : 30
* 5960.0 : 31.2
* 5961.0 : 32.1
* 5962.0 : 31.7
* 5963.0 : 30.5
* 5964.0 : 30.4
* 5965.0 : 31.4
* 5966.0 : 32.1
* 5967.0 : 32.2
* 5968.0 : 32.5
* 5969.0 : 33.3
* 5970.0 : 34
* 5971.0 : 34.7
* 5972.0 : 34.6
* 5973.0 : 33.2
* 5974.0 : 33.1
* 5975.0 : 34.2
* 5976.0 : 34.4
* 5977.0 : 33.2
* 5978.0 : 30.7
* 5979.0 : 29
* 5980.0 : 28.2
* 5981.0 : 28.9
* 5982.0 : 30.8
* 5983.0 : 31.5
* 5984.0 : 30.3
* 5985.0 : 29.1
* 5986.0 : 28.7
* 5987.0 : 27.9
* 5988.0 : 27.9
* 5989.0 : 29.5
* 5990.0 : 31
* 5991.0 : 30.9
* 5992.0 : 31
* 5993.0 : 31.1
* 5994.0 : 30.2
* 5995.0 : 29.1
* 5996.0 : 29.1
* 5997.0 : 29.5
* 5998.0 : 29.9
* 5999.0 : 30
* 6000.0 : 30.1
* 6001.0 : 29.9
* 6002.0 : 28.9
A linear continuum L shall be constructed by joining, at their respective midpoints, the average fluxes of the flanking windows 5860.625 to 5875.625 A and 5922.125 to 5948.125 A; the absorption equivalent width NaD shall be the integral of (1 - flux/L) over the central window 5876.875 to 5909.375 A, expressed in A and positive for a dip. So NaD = 3.5 A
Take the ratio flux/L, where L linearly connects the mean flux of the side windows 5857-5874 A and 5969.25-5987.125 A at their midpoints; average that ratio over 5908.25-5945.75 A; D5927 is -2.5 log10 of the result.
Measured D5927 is 0.06 mag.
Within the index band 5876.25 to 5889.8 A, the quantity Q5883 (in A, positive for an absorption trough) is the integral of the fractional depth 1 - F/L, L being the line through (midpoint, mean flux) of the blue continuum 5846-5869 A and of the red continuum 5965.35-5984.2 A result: 0.4 A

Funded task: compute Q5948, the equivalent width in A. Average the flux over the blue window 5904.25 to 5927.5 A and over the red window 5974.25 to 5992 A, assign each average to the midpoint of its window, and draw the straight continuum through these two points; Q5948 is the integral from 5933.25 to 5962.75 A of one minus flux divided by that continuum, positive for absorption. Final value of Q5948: -1.3 A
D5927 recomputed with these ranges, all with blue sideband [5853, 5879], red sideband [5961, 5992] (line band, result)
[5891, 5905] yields 0.19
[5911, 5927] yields 0.11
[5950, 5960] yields 0.00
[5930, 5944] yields 0.03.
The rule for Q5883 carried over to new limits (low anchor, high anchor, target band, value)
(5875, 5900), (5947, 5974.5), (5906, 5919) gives 0.0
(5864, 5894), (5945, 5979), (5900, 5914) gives 0.5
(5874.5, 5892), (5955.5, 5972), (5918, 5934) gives 0.5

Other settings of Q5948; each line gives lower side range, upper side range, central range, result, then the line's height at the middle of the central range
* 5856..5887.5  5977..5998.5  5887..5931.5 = 4.4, 32.3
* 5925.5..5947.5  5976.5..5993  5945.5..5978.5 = -1.8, 30.6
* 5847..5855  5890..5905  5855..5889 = -4.1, 29.5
